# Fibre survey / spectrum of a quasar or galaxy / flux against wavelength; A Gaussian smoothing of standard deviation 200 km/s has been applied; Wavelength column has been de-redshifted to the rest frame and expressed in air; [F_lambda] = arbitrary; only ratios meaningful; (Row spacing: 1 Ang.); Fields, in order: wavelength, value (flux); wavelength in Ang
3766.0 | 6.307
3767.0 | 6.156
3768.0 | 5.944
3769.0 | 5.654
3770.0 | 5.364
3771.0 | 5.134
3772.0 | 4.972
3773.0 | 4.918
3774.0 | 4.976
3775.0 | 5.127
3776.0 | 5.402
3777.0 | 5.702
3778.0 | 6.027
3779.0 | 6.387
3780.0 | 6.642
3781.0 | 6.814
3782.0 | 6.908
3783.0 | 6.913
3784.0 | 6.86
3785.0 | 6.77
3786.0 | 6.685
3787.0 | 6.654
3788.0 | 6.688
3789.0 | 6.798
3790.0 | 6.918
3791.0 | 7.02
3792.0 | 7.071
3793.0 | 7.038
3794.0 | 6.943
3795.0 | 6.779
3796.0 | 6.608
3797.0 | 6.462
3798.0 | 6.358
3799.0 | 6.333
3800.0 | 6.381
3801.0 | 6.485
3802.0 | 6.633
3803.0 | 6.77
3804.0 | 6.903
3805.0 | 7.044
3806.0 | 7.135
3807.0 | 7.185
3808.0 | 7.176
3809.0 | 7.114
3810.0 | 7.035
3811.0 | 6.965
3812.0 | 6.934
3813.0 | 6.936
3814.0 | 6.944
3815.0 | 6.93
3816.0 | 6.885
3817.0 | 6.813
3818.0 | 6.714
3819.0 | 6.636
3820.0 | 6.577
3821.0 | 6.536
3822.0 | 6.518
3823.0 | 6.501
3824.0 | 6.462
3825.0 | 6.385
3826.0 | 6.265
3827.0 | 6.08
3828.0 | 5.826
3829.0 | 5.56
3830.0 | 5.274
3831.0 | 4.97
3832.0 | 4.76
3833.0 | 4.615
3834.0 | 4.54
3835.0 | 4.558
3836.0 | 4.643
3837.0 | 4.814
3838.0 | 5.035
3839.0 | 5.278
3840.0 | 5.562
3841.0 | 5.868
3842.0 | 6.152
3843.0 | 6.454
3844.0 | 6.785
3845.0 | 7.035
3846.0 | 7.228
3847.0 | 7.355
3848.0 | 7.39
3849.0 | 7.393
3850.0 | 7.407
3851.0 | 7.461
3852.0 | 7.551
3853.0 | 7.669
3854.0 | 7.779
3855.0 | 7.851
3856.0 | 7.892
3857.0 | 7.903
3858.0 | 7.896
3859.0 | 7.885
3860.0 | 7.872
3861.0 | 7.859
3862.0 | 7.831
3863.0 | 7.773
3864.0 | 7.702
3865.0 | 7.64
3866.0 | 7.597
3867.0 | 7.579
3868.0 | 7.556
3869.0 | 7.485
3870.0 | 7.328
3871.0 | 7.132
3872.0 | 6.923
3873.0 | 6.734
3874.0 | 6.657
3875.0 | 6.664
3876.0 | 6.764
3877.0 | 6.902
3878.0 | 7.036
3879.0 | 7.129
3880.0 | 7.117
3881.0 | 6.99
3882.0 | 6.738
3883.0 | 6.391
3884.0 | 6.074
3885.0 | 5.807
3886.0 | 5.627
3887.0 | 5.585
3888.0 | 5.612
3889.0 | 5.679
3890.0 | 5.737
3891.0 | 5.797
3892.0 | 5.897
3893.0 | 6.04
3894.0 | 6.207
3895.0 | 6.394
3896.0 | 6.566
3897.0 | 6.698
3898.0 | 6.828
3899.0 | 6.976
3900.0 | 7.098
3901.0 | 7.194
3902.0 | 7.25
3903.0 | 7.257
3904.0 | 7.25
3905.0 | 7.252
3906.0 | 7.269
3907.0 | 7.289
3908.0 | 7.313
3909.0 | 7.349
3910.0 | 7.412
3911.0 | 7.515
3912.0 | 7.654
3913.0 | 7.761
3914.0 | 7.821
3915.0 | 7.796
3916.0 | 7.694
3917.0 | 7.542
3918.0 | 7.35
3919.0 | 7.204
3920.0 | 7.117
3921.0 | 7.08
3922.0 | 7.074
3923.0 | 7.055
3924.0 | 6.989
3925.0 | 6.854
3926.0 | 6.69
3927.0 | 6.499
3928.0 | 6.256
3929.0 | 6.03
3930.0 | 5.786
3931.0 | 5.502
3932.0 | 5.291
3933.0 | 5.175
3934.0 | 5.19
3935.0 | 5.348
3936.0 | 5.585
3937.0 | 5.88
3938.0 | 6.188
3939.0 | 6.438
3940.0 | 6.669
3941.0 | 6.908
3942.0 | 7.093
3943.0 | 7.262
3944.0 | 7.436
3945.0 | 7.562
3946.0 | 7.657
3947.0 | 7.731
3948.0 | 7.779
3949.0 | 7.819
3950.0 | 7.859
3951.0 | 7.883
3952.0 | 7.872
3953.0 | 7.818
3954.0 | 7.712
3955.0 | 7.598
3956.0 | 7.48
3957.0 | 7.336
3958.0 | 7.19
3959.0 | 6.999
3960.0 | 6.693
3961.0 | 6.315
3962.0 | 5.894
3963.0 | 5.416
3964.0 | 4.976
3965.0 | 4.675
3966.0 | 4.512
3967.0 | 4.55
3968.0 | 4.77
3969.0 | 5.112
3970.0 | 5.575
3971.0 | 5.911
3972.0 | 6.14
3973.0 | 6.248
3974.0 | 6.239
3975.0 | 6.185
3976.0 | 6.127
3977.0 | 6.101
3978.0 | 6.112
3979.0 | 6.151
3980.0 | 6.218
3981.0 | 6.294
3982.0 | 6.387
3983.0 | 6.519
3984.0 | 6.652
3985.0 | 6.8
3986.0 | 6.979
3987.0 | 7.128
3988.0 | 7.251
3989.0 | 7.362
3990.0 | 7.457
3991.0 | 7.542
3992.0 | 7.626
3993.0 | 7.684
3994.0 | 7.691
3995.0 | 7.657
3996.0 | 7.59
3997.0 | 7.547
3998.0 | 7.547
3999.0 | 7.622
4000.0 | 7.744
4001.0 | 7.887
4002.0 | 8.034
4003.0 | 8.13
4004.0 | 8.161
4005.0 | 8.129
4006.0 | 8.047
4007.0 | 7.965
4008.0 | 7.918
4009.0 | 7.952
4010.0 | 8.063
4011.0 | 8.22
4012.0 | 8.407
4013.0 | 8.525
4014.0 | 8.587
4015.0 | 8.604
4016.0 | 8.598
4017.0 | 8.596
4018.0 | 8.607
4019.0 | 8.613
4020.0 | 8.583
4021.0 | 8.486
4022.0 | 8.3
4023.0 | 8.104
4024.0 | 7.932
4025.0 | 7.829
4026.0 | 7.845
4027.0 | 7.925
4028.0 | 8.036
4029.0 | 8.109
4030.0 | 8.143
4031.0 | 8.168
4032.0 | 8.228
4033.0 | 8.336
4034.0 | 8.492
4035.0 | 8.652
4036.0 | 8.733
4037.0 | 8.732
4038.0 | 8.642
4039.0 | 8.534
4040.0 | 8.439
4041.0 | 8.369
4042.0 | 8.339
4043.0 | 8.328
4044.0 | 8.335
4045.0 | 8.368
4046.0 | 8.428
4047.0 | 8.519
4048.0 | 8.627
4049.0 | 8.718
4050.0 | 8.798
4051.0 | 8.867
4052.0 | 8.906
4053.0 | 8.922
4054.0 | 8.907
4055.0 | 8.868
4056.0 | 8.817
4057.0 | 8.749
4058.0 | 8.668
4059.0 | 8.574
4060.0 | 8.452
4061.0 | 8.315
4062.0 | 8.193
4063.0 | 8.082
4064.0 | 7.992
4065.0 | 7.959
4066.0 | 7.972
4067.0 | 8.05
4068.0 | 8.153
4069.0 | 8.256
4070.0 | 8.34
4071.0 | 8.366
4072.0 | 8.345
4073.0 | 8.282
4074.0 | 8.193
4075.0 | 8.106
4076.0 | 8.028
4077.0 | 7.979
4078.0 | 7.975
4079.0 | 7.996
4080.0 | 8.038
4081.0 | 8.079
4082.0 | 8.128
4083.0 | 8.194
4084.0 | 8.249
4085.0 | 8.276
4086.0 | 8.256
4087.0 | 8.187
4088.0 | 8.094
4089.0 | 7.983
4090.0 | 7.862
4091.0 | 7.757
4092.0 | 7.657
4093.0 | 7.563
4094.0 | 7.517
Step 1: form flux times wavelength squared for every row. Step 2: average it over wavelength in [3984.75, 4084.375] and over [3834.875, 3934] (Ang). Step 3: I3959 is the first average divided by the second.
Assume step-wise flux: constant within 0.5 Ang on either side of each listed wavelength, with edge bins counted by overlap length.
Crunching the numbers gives 1.29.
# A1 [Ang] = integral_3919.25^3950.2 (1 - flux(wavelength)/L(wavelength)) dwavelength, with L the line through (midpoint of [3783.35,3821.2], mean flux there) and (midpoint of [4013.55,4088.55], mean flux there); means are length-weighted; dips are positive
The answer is 4.1 Ang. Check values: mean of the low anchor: 6.81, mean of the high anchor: 8.35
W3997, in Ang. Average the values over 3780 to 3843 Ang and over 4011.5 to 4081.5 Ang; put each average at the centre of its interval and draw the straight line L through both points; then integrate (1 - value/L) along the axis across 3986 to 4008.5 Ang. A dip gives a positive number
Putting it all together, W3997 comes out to 0.7 Ang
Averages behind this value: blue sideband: 6.37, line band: 7.7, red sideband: 8.37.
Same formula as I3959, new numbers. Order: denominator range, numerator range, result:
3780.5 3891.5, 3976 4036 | 1.27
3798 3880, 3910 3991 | 1.04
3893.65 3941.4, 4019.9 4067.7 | 1.32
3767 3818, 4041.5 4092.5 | 1.47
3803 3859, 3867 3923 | 1.09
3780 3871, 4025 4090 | 1.39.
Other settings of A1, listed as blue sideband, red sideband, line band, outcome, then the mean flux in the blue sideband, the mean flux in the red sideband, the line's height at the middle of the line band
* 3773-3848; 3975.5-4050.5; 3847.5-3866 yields -2.8 Ang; 6.35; 7.89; 6.7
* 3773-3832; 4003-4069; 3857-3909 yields 1.7 Ang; 6.51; 8.37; 7.16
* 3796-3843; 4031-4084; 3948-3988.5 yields 6.0 Ang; 6.21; 8.39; 7.57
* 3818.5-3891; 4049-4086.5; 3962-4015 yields 5.4 Ang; 6.6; 8.34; 7.69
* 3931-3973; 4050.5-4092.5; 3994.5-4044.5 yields -4.9 Ang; 6.46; 8.26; 7.48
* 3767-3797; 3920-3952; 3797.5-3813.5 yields -1.3 Ang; 6.27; 6.69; 6.33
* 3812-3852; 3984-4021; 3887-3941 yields 2.8 Ang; 6.21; 7.9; 7.02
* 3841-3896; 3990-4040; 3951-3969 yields 3.1 Ang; 6.97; 8.14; 7.7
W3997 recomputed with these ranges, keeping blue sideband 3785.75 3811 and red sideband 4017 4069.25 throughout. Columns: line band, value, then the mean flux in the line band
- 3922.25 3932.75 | 1.9 Ang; 6.29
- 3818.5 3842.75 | 4.7 Ang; 5.65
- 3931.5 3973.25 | 7.2 Ang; 6.47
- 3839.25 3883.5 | 0.1 Ang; 7.21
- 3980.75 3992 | 1.5 Ang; 6.99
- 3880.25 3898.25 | 3.0 Ang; 6.15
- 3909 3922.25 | 0.2 Ang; 7.47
